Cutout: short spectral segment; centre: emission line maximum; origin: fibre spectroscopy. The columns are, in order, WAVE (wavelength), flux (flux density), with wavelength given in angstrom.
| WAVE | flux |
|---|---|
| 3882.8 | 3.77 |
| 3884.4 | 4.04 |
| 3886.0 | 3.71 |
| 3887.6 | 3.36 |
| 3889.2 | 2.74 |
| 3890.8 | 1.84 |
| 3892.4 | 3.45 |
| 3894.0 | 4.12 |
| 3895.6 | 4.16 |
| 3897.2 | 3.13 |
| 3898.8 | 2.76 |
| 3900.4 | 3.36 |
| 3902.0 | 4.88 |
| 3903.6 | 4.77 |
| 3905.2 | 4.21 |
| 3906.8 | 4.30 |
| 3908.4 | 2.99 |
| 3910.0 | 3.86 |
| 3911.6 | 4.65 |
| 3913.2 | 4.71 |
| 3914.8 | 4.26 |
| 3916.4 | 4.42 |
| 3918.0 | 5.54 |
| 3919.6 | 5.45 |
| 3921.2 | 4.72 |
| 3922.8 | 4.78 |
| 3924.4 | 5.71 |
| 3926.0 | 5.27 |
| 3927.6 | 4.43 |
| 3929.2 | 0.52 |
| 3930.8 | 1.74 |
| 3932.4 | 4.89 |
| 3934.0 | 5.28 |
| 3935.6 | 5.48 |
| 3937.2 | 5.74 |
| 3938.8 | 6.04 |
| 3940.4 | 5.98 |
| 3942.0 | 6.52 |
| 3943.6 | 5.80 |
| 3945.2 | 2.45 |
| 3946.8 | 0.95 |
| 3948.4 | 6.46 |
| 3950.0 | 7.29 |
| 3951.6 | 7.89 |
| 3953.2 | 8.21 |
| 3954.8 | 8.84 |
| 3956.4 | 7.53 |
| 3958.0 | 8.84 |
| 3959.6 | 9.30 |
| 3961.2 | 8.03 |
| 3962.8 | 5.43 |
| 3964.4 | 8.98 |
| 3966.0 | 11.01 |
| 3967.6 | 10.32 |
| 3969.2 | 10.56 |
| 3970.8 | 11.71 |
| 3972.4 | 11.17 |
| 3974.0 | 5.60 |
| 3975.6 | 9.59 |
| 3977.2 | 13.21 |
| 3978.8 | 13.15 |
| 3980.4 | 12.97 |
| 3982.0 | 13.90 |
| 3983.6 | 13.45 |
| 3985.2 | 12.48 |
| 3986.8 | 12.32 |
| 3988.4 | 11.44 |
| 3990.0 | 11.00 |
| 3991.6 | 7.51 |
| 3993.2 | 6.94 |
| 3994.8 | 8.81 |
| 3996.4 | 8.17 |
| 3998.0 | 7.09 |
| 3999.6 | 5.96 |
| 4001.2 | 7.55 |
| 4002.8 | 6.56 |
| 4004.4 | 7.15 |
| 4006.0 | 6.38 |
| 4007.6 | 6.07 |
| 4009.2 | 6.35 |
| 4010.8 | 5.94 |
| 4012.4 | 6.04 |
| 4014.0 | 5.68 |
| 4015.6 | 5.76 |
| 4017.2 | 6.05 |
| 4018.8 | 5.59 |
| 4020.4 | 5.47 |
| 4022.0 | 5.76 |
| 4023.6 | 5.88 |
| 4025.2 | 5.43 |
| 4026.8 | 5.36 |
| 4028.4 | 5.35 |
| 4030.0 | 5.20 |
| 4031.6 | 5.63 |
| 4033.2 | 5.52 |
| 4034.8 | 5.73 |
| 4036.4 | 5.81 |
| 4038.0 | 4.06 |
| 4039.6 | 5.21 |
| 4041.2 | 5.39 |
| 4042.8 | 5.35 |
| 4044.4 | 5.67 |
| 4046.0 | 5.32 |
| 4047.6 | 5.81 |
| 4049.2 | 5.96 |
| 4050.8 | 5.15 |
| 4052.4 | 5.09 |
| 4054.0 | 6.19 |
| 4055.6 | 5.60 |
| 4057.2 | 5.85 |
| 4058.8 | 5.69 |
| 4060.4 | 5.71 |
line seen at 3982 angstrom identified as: Lyman alpha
